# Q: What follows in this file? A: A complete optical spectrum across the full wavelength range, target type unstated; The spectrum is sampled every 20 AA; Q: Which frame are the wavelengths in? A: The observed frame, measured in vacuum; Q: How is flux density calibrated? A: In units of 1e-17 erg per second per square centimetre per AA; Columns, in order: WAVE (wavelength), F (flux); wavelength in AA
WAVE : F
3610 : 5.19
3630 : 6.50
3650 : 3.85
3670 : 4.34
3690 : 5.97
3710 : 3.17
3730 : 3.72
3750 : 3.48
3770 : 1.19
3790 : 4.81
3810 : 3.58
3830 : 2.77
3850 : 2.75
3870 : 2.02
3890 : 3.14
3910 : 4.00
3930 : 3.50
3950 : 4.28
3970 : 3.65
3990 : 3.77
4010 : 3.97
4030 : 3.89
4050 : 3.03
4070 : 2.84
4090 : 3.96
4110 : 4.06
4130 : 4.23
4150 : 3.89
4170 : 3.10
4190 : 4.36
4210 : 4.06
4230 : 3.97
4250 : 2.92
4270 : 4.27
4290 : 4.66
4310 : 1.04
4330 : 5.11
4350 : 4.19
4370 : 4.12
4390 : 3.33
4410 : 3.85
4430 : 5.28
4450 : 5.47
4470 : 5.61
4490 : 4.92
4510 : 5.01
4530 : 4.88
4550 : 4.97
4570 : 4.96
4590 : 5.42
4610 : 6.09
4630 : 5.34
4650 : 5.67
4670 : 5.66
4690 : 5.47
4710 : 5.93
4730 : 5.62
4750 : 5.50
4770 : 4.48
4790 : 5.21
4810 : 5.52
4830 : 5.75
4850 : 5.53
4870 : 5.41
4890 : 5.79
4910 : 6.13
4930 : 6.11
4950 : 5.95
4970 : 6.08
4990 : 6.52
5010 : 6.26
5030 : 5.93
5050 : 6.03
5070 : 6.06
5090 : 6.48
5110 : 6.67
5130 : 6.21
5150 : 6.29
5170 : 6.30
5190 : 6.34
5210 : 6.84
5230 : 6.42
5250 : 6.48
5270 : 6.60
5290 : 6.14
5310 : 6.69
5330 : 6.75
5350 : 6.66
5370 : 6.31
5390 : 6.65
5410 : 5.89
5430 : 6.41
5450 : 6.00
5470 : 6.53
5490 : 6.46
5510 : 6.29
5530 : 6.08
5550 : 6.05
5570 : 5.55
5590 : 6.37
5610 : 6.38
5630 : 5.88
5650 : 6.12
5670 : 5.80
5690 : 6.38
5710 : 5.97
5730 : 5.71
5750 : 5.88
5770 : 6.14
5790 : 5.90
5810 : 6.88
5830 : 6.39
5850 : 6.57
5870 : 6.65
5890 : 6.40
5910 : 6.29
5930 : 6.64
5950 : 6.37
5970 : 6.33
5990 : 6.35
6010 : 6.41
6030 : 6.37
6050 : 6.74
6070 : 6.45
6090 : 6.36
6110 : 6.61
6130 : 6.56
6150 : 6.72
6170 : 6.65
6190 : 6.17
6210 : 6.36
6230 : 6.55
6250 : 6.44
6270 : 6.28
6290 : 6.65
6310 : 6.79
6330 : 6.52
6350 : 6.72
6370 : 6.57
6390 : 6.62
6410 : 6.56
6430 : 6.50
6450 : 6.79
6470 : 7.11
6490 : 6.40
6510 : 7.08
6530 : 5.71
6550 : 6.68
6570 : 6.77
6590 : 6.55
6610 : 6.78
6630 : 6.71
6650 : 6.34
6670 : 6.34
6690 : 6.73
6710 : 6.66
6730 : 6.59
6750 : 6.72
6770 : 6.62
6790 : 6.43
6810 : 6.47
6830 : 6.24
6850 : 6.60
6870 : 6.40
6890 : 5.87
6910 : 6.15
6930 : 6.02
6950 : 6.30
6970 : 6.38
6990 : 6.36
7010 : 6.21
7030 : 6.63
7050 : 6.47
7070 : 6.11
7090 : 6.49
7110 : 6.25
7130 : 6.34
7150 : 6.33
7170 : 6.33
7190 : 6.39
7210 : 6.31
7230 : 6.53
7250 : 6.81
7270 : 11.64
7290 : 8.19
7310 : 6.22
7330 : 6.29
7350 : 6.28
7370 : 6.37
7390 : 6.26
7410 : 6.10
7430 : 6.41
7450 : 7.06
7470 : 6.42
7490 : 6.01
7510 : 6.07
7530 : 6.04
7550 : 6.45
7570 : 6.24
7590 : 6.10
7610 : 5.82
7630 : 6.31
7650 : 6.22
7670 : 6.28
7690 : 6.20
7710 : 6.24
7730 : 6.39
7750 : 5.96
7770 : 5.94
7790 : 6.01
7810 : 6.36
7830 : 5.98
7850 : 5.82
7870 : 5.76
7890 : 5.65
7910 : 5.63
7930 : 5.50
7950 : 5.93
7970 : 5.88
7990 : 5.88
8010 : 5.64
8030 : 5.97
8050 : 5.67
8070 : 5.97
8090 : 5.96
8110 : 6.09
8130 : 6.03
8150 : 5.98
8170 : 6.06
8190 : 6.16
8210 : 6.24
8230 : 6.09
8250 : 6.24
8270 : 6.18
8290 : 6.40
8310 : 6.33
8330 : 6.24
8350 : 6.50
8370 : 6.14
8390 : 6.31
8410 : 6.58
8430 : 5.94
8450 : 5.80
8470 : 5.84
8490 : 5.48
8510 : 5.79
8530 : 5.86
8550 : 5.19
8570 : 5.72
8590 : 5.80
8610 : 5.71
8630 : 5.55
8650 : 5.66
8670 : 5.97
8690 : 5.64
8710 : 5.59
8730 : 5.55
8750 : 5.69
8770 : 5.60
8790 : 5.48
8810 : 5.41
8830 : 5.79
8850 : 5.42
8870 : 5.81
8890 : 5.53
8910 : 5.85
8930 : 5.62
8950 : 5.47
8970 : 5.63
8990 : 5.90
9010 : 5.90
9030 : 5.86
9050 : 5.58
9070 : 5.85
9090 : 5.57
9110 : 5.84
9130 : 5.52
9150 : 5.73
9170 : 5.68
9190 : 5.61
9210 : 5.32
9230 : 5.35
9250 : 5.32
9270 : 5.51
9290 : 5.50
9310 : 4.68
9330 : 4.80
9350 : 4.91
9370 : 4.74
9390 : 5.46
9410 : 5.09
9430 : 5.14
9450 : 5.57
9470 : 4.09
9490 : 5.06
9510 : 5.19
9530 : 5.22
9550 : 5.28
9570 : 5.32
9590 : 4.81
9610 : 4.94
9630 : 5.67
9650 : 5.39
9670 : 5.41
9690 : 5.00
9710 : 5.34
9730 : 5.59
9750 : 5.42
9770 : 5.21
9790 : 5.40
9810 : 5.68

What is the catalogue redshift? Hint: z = 0.108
